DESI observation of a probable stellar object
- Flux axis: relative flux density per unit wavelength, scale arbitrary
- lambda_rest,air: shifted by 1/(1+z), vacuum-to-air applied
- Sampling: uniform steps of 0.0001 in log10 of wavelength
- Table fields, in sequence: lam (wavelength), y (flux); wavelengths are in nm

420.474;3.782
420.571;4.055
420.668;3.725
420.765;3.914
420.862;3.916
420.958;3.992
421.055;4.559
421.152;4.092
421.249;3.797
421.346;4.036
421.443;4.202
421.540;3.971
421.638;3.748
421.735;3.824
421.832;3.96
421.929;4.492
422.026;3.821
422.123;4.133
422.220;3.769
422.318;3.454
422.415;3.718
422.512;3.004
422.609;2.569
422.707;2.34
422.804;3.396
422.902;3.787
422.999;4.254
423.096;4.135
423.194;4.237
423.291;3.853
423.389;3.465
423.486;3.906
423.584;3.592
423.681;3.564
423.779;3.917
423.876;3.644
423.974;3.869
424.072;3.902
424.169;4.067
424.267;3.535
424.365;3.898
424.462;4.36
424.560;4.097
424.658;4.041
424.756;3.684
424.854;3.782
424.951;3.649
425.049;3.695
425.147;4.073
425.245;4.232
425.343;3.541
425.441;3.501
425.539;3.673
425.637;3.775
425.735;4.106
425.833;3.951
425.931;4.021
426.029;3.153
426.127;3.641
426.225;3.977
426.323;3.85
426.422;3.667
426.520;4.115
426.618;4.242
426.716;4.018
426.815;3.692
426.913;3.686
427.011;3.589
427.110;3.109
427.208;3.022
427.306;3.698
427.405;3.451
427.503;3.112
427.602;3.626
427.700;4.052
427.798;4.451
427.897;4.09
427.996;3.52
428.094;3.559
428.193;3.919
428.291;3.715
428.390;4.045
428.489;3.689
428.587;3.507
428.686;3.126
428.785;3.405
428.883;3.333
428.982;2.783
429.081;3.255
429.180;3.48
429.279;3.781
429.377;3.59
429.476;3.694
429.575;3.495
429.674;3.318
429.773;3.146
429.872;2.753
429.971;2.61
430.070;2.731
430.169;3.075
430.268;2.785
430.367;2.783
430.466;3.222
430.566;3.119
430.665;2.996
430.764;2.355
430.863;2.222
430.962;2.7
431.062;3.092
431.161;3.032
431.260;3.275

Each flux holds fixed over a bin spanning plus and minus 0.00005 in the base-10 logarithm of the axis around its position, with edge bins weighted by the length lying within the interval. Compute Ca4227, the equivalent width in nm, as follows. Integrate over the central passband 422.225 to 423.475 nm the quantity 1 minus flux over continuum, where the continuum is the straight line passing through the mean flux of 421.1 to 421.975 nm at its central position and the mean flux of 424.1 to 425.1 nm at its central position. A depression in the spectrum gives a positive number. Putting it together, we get 0.13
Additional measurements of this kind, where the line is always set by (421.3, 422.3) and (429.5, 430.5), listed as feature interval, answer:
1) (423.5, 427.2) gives -0.26 nm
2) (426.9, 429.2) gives -0.22 nm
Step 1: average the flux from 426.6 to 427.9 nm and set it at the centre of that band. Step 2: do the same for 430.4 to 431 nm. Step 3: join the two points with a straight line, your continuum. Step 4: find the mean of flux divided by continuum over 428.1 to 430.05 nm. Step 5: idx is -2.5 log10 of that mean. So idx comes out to -0.064 mag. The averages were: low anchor 3.68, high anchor 2.77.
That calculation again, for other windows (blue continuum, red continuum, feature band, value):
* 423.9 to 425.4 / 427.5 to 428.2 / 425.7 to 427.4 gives 0.04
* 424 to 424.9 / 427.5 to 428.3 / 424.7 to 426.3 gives 0.03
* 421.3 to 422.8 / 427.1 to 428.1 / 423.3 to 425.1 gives -0.05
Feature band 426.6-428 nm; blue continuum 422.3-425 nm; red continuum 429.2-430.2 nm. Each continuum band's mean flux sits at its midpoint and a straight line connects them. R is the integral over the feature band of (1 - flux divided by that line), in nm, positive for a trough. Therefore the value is -0.11 nm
